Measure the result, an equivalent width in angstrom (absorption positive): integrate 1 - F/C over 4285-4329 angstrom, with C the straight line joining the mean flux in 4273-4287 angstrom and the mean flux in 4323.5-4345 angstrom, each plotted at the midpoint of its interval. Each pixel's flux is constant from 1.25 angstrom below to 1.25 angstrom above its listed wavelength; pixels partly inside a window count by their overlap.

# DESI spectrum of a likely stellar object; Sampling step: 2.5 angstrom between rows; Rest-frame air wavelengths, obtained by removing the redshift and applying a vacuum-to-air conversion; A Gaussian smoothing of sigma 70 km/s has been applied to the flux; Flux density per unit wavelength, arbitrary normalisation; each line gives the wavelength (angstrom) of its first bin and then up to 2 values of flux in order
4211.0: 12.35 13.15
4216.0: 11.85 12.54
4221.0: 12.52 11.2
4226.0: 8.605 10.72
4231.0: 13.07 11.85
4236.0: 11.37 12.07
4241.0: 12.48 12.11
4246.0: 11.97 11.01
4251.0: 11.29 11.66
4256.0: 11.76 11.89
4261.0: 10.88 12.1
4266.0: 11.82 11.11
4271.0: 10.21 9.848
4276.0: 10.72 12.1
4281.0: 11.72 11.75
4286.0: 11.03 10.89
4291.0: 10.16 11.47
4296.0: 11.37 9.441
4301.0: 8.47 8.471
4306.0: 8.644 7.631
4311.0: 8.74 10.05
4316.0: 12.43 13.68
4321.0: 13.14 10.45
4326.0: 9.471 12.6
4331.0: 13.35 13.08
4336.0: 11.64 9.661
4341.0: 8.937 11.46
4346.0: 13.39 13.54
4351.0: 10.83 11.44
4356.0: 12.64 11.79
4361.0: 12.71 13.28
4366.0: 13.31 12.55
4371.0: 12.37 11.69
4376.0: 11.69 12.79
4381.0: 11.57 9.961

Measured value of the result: 3.3 angstrom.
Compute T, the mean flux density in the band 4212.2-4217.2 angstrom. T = 12.5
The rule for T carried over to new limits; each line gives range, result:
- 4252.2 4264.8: 11.7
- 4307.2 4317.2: 9.69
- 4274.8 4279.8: 11.4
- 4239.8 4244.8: 12.3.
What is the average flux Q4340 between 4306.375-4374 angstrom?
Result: 11.7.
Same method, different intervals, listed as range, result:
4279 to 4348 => 10.9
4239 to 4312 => 10.8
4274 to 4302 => 10.8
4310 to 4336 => 11.7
